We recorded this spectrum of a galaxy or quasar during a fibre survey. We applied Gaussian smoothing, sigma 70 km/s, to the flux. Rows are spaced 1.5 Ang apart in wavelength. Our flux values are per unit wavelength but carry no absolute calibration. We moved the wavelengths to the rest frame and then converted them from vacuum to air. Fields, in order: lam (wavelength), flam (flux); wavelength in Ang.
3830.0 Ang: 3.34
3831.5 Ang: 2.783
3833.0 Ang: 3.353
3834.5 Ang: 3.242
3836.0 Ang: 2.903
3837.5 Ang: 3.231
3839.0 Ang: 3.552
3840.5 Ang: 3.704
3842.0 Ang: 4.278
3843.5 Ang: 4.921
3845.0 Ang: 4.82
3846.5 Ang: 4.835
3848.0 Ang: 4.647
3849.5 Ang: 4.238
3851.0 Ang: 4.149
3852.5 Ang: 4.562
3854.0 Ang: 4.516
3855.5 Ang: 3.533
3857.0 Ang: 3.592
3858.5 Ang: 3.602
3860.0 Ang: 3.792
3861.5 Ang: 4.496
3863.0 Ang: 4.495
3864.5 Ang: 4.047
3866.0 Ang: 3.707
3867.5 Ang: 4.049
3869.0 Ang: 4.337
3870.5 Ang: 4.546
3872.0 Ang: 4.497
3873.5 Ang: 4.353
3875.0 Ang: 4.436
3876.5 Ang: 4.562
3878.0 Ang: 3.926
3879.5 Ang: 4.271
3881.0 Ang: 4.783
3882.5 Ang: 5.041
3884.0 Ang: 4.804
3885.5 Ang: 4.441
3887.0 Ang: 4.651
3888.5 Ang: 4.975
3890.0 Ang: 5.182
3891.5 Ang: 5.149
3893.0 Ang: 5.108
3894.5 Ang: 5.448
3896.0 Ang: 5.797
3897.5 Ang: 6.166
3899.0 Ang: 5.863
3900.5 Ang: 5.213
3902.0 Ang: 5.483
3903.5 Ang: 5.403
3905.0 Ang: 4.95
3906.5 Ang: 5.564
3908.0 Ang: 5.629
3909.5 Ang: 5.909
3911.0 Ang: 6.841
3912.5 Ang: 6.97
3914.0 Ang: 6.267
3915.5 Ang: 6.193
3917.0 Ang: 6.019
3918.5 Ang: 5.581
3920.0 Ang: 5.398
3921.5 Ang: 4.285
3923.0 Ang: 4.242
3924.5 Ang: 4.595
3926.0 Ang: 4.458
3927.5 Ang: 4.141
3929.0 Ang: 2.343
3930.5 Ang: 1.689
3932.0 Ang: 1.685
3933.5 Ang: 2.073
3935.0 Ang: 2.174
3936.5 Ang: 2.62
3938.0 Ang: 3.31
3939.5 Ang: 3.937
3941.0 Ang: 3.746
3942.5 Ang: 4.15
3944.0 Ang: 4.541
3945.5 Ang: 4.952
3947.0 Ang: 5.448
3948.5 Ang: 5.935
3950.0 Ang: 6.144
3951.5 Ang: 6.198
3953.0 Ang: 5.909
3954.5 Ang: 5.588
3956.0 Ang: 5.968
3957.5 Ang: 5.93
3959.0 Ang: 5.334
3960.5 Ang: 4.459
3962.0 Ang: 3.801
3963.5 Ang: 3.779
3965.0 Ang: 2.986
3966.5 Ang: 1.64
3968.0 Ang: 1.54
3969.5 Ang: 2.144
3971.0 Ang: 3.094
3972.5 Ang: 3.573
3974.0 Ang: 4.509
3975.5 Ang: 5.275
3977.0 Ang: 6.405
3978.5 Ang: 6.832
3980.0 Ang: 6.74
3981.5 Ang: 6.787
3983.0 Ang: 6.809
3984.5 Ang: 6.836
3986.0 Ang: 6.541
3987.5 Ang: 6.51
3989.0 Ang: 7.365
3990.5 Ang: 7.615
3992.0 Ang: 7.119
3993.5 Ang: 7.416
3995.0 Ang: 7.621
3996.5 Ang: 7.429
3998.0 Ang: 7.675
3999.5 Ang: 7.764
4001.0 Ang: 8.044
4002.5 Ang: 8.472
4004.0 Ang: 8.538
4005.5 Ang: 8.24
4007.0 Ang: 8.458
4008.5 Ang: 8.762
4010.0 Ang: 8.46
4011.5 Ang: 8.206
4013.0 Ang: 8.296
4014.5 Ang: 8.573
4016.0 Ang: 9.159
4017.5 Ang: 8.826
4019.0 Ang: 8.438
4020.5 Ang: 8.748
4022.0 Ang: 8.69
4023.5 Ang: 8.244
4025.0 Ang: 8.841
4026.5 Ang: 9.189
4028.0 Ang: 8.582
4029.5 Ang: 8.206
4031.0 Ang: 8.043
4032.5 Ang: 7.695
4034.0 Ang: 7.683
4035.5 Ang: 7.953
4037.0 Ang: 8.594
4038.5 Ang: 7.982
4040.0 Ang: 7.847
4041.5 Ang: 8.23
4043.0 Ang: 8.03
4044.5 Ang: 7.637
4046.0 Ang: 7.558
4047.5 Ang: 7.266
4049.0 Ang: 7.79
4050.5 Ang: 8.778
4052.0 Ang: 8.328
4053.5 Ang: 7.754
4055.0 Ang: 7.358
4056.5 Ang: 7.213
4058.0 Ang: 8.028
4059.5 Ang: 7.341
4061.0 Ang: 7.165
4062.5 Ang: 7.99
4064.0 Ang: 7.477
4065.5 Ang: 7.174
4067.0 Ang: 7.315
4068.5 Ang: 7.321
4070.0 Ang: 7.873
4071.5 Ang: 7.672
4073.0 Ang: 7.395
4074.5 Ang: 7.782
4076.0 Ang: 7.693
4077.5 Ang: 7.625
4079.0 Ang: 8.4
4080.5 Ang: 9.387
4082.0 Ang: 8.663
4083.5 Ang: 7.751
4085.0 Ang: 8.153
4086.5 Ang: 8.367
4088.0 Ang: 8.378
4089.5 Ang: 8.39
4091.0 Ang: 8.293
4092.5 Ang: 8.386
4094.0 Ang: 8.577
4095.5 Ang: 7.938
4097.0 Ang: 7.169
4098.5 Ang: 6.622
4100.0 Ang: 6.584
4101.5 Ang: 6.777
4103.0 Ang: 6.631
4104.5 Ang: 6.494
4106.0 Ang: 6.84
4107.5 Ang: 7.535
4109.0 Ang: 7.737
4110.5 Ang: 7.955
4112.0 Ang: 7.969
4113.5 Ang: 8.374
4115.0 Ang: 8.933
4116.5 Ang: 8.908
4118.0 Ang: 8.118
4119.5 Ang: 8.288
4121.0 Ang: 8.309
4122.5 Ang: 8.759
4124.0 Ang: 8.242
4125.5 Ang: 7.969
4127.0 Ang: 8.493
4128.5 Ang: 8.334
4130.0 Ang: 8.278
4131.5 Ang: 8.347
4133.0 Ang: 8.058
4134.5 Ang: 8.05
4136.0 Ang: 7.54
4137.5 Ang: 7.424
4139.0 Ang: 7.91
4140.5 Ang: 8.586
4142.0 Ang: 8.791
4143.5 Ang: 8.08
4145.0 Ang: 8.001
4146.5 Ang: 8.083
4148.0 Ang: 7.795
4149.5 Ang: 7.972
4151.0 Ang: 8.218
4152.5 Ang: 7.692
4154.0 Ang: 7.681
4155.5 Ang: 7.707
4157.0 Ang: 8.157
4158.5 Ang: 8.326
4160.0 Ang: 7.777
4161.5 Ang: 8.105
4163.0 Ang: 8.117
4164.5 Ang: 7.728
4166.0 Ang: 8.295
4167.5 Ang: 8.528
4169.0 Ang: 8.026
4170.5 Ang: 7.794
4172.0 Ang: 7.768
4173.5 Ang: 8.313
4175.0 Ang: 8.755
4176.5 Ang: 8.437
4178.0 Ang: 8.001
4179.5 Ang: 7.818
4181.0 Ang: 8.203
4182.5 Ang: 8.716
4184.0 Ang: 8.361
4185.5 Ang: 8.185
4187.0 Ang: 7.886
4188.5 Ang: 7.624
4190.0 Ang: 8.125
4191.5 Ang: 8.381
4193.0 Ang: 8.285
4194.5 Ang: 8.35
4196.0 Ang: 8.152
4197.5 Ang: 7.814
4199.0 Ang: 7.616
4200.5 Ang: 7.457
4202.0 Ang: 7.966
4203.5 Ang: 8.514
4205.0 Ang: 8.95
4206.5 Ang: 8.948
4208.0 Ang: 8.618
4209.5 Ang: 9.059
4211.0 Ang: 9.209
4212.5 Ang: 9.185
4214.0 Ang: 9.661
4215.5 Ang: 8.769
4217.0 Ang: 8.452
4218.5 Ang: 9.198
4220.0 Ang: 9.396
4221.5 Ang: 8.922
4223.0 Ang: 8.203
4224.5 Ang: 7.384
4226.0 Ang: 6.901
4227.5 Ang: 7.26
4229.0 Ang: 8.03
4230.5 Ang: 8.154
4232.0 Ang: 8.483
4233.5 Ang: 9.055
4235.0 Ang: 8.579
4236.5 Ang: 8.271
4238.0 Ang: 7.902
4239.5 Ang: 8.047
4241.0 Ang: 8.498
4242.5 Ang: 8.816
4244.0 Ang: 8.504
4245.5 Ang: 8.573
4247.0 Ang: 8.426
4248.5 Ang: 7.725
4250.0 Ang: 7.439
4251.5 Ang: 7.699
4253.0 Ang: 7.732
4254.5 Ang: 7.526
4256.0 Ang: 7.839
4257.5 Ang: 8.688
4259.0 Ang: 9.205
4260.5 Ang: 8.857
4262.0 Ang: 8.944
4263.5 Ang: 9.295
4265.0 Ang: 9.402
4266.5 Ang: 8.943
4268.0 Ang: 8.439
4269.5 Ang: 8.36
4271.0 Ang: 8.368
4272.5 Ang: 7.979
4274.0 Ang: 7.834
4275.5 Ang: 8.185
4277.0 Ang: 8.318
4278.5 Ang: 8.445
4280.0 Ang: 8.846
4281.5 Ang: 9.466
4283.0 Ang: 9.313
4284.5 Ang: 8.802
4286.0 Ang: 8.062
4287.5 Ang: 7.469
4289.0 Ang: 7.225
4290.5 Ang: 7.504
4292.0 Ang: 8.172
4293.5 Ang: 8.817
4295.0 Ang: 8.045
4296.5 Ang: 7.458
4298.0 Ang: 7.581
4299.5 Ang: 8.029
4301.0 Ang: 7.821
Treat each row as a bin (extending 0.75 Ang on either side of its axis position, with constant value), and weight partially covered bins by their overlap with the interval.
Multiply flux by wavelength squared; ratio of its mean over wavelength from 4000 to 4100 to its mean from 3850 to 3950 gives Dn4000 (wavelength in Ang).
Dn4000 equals 1.9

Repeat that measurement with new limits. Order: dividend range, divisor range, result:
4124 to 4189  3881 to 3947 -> 1.93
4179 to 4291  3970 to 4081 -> 1.21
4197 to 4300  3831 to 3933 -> 2.19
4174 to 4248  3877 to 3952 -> 2.02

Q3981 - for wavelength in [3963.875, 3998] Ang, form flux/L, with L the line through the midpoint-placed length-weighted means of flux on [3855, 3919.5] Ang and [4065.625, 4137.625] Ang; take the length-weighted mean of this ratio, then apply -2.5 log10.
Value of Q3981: 0.13 mag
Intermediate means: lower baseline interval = 4.98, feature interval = 5.61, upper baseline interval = 7.92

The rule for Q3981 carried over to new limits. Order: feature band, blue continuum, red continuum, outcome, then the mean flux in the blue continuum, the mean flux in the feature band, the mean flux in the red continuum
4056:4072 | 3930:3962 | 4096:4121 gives -0.12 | 4.38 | 7.51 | 7.58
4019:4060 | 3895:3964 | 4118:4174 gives -0.24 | 4.85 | 8.07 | 8.1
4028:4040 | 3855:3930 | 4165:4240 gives -0.24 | 4.86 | 8.05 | 8.32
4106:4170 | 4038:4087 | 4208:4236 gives 0.01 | 7.83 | 8.11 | 8.55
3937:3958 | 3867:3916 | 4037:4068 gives 0.19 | 5.18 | 5.09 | 7.73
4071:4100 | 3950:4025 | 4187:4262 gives -0.10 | 6.58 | 8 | 8.34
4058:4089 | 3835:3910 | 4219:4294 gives -0.20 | 4.59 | 7.85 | 8.33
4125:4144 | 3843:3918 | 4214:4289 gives -0.12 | 4.9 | 8.15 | 8.39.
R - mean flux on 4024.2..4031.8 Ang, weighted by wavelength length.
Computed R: 8.56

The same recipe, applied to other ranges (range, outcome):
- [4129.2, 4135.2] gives 8.19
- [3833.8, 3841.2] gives 3.32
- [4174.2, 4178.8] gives 8.39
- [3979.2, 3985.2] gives 6.79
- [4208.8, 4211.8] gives 9.14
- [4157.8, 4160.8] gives 8.05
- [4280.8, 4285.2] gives 9.2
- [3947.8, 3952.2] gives 6.09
